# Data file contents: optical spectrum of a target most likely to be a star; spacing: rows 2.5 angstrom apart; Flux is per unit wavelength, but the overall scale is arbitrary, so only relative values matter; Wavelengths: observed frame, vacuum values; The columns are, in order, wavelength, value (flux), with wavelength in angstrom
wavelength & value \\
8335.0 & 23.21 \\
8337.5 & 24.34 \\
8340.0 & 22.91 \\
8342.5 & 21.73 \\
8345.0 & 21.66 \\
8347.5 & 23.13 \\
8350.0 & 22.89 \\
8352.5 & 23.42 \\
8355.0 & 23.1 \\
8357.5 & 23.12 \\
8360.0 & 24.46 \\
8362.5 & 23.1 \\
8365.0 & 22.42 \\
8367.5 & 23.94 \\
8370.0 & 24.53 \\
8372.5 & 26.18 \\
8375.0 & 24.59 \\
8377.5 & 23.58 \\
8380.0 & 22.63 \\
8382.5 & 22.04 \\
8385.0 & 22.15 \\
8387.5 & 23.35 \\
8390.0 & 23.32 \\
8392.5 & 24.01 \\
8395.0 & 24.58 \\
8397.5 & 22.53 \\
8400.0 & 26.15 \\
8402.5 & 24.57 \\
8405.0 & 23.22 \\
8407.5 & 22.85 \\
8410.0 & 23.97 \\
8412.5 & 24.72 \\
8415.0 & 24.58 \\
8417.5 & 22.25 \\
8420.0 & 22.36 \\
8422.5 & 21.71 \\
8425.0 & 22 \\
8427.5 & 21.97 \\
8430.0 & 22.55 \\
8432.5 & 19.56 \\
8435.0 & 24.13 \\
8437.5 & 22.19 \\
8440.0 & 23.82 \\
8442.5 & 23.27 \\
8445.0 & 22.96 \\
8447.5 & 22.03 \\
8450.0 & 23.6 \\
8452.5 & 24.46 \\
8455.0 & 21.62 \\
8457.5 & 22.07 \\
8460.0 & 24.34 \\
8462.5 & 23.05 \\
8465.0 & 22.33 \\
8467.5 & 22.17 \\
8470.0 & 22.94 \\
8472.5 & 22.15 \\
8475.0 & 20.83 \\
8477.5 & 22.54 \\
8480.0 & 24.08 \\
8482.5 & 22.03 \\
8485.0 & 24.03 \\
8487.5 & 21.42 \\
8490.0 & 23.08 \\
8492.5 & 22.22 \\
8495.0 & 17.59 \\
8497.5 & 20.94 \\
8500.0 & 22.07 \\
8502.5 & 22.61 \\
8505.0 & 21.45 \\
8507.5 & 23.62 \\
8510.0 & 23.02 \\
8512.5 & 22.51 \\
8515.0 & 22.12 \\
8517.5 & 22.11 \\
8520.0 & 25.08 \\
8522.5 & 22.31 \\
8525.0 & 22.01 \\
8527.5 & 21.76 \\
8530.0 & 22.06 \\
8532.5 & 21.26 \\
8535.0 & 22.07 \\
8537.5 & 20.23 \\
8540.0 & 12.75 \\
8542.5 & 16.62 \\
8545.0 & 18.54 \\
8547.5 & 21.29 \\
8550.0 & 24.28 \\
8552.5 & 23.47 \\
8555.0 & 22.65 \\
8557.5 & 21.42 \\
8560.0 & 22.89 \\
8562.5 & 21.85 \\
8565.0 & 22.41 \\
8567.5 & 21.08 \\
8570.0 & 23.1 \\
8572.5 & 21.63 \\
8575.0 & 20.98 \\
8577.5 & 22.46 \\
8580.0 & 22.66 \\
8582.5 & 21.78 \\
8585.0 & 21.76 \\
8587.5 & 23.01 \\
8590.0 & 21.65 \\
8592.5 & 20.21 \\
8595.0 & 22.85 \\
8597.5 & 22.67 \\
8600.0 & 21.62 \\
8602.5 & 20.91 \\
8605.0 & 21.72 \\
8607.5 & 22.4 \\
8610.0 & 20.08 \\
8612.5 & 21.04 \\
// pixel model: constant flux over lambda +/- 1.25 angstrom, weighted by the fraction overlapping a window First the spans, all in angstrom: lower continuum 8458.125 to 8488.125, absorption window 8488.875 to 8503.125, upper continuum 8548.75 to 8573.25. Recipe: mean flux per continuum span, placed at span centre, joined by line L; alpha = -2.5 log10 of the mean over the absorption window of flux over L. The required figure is 0.06 mag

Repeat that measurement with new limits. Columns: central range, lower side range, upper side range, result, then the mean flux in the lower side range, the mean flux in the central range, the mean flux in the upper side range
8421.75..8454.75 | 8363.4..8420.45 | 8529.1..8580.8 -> 0.02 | 23.7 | 22.6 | 21.2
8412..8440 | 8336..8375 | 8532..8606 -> 0.01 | 23.4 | 22.5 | 21.4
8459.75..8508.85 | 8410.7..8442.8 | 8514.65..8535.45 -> 0.01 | 22.7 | 22.2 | 22.3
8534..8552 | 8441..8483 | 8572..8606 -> 0.14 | 22.8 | 19.5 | 21.9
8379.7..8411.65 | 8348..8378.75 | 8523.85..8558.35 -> -0.02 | 23.8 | 23.5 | 20.7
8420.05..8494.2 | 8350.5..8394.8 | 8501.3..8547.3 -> -0.02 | 23.5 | 22.6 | 21.2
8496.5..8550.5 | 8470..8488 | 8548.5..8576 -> 0.05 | 22.5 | 21.4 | 22.3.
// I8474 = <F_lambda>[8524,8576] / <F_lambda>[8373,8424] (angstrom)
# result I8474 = 0.90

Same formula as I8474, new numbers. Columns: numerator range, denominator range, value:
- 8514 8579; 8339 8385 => 0.92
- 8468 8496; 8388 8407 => 0.92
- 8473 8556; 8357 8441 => 0.93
